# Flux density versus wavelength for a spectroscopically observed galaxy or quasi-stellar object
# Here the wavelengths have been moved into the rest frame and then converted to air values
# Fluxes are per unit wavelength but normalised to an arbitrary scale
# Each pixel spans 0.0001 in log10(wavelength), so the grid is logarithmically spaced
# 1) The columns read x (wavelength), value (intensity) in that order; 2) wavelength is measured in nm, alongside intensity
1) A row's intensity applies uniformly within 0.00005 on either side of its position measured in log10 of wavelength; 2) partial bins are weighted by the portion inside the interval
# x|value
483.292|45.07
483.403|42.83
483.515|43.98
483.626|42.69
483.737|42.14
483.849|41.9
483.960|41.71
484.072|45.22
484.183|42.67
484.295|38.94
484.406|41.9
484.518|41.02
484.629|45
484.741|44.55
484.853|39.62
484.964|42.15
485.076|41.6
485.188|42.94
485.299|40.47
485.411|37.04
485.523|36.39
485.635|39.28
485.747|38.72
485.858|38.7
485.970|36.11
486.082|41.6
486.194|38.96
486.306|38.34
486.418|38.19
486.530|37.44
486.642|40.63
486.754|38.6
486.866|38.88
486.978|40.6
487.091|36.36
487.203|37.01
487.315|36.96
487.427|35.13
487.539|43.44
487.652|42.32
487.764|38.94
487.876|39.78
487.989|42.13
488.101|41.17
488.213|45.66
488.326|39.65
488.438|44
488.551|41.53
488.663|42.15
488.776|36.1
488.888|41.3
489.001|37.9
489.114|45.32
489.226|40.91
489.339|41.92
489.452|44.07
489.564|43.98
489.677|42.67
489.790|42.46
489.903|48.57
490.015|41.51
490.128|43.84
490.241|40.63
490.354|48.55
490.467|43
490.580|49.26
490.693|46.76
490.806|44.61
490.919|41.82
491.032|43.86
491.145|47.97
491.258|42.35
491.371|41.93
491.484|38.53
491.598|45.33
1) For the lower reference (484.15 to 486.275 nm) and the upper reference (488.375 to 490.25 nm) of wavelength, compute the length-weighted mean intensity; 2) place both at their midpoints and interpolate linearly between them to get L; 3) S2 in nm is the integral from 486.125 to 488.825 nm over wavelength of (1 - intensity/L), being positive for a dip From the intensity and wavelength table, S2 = 0.11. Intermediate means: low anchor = 40.4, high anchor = 42.3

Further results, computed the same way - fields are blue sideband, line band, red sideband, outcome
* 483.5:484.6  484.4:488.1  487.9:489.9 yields 0.215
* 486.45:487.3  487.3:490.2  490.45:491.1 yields -0.009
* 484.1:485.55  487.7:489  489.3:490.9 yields 0.071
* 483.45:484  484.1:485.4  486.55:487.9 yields -0.010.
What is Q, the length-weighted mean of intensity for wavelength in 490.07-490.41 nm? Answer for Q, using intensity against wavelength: 44.3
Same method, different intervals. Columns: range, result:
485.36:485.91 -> 38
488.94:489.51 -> 42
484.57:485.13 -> 42.6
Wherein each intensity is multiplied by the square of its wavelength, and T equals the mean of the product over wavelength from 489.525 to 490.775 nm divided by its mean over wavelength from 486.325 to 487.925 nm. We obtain 1.2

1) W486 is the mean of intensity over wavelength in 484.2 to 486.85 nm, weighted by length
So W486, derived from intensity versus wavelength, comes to 39.9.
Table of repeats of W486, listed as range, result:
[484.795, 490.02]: 40.4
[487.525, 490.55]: 42.4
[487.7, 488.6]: 41.6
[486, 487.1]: 39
